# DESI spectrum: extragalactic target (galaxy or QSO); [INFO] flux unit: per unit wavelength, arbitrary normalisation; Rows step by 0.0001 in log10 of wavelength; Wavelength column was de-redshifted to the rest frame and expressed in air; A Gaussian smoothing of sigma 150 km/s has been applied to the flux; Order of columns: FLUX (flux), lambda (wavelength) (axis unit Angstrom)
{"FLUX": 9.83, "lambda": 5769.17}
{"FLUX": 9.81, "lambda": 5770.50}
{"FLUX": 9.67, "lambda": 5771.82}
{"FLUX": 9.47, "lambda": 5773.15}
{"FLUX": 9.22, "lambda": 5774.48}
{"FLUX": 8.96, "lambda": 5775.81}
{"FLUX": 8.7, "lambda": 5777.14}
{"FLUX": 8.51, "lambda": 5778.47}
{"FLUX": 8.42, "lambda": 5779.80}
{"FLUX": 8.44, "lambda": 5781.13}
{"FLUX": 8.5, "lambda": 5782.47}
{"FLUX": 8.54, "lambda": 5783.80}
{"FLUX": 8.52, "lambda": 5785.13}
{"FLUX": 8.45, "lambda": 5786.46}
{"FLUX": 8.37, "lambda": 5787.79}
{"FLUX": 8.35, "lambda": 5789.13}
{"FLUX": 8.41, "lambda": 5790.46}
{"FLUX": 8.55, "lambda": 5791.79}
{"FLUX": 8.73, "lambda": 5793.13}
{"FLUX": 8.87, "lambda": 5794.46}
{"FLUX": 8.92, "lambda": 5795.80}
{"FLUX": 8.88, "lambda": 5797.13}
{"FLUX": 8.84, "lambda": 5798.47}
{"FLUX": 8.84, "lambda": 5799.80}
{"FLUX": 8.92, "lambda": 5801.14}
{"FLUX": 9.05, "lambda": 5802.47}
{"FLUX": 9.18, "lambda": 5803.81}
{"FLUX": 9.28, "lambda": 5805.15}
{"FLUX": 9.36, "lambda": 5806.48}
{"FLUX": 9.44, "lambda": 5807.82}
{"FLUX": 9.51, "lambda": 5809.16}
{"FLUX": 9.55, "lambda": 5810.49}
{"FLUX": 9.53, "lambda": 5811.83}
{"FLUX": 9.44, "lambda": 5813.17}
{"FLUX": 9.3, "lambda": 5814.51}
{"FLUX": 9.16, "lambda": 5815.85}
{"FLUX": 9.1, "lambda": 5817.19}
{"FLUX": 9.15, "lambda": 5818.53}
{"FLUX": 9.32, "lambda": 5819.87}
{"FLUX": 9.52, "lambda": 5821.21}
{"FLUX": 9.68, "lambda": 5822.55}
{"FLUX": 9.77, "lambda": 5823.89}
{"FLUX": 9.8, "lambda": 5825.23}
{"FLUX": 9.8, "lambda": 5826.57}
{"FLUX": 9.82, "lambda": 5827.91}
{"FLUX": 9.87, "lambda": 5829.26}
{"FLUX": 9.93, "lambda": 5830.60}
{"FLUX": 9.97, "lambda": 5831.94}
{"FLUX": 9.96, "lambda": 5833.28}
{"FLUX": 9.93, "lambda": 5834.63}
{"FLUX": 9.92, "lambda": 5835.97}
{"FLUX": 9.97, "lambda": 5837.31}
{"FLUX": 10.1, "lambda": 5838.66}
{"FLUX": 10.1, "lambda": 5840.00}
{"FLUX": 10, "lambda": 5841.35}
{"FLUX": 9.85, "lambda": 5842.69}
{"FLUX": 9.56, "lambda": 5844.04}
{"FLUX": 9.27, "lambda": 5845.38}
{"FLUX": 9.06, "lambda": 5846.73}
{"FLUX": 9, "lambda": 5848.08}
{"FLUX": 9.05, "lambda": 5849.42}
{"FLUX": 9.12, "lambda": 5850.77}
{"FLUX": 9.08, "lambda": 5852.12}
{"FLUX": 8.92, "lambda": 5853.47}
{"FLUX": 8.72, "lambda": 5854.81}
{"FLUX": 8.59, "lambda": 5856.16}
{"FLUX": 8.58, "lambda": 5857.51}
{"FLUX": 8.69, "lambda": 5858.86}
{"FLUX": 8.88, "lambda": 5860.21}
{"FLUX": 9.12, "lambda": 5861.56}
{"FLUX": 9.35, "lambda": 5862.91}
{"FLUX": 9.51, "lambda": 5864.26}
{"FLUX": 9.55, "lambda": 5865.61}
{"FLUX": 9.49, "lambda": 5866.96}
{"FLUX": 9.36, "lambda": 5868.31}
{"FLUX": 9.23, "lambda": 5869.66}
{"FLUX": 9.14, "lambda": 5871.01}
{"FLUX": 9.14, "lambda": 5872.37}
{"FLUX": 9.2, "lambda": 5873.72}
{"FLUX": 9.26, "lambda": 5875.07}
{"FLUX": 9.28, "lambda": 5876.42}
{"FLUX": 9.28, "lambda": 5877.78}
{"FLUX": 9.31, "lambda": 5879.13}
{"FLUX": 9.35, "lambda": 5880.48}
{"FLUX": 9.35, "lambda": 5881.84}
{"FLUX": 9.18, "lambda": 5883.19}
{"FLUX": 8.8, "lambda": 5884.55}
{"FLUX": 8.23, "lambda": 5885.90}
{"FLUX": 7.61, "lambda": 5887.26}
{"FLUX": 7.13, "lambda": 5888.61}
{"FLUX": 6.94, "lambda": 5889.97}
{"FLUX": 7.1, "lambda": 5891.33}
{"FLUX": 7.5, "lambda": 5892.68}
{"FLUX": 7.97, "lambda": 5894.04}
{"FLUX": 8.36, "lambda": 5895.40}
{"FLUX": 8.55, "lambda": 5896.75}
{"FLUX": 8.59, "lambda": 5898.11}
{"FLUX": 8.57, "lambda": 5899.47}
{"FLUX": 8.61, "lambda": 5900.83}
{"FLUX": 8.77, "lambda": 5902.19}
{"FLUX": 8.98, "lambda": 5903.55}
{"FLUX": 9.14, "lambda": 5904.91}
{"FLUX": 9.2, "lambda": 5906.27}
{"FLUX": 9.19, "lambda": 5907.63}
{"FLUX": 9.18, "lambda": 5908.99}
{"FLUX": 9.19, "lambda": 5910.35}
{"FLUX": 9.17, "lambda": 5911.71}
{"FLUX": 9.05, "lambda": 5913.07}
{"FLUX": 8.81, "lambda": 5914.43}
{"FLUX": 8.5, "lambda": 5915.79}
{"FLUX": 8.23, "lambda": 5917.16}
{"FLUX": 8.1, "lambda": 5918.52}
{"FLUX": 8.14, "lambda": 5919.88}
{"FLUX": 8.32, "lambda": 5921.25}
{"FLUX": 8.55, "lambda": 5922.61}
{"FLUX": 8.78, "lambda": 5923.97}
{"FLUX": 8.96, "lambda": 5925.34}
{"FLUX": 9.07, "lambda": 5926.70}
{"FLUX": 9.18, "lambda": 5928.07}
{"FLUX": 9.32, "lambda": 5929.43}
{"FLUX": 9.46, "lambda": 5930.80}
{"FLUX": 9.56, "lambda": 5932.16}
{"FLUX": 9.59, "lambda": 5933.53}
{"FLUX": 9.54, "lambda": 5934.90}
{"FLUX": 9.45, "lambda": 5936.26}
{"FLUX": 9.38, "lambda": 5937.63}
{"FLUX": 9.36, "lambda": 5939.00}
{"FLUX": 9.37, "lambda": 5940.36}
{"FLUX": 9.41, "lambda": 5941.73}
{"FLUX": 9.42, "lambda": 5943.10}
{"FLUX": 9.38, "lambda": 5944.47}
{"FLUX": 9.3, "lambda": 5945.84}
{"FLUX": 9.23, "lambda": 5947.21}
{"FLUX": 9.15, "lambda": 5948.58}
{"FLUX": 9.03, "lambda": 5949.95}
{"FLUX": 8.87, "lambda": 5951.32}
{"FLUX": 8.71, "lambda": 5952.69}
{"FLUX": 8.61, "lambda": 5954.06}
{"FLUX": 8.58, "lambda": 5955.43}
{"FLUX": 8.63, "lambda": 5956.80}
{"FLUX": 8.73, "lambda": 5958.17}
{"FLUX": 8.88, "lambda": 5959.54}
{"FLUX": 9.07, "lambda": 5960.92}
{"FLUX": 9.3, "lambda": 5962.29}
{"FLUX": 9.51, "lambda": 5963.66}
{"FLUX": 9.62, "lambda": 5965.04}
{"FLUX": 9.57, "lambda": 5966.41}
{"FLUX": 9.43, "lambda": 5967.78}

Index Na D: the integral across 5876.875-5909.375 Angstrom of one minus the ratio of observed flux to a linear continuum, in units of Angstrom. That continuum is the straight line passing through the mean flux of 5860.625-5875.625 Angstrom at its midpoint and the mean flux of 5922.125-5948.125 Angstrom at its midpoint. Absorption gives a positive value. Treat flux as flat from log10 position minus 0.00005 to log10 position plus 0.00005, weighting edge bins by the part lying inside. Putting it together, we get 2.6 Angstrom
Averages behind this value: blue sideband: 9.3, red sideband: 9.28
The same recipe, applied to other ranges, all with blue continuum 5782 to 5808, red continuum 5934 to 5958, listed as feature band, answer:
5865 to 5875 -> -0.4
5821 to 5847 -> -2.7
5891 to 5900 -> 0.9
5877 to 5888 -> 0.1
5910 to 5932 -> 0.6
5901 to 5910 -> 0.0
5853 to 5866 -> -0.1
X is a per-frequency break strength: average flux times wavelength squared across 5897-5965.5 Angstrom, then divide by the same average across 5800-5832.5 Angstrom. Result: 0.99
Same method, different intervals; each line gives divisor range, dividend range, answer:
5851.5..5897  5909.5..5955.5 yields 1.05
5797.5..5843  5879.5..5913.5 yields 0.92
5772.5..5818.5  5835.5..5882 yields 1.06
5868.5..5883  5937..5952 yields 1.02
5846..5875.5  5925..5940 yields 1.06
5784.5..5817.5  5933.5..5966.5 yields 1.07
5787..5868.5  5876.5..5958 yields 0.98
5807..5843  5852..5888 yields 0.95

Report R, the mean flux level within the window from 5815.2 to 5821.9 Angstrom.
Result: 9.25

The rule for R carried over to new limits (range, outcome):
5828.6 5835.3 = 9.94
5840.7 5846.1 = 9.67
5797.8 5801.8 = 8.86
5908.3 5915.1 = 9.09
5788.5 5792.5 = 8.44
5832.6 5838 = 9.94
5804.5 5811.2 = 9.44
